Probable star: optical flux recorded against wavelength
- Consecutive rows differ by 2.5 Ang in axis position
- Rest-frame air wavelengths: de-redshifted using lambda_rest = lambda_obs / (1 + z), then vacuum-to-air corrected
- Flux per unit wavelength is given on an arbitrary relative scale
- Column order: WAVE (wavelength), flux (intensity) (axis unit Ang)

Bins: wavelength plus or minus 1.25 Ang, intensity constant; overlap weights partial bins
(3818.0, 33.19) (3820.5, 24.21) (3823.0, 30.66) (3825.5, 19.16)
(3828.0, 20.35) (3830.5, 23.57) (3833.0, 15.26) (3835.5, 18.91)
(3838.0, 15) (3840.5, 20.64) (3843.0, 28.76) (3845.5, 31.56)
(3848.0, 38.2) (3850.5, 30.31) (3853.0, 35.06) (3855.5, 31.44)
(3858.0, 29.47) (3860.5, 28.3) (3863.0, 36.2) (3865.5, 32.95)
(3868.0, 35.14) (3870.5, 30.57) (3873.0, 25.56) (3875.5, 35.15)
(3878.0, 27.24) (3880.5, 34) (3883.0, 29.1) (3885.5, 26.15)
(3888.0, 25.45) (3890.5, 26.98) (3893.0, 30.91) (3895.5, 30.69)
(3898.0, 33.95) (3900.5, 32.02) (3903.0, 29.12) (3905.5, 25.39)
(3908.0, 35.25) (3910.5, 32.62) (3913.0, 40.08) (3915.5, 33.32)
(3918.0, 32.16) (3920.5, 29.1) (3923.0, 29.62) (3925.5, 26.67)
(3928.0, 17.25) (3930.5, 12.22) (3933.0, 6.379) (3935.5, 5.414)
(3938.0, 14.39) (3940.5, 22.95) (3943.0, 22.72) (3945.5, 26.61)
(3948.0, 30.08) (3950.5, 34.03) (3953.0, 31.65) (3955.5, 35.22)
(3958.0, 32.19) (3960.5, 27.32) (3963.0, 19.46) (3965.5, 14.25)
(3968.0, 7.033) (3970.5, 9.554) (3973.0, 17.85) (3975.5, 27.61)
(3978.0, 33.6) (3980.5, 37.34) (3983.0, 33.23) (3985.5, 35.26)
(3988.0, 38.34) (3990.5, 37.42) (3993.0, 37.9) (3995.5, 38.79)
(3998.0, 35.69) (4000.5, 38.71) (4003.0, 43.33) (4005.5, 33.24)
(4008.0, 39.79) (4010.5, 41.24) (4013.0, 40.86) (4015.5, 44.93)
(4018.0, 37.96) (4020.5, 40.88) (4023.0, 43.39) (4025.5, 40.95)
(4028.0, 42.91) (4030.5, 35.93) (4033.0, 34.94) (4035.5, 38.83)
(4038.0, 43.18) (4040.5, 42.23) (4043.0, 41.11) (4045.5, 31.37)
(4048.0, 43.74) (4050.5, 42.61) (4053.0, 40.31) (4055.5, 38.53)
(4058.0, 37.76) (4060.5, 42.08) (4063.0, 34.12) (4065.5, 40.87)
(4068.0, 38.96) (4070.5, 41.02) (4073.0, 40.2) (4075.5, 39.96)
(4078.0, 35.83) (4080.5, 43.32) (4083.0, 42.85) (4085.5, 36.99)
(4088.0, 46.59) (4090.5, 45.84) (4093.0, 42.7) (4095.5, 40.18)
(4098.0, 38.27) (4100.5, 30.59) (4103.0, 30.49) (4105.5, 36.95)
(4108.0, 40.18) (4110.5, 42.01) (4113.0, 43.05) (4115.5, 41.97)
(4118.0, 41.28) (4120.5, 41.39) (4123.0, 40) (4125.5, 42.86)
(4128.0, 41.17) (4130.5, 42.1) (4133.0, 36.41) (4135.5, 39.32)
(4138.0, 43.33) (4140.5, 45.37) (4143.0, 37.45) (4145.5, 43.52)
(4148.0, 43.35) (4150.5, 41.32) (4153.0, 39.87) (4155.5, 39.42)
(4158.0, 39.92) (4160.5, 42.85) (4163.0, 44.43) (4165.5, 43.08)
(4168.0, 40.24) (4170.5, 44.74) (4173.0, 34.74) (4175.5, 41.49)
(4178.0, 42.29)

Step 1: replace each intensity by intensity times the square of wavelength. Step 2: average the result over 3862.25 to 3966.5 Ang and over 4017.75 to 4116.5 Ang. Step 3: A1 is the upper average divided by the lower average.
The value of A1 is 1.56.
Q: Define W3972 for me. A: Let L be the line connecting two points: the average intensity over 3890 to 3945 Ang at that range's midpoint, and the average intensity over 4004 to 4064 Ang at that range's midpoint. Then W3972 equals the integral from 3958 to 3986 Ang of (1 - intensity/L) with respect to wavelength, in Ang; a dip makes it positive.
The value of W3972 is 7.4 Ang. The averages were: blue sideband 25.9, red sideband 39.7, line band 23.9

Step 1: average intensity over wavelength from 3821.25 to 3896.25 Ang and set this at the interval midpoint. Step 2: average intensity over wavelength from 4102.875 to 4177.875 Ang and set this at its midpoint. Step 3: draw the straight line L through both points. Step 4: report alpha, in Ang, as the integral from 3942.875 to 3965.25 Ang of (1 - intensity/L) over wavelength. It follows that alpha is 2.7 Ang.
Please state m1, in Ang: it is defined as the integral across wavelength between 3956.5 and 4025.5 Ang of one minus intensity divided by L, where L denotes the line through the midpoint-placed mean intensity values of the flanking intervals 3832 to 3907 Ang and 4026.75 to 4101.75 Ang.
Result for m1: 5.68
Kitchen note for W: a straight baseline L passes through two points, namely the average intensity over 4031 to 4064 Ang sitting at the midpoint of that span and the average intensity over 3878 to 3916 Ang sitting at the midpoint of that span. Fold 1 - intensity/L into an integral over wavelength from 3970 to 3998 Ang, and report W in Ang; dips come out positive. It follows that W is 2.7 Ang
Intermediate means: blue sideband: 30.8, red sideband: 39.3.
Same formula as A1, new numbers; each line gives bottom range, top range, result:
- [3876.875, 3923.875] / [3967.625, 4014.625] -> 1.15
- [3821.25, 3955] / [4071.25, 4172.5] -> 1.68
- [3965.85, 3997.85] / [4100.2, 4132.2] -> 1.45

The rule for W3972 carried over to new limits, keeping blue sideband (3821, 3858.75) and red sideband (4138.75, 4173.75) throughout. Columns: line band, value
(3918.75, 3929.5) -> 1.55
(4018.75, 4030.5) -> -2.08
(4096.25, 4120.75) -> 0.43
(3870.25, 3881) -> -1.04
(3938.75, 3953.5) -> 1.79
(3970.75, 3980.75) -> 1.93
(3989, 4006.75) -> -2.21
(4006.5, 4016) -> -1.90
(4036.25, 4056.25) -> -2.39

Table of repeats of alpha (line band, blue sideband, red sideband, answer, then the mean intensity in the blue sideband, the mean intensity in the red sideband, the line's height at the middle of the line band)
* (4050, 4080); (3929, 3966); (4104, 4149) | -4.05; 22.5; 41.1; 34.7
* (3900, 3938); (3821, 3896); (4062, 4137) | 6.86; 28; 39.9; 31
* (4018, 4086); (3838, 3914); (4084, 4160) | -3.85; 30.6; 40.5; 37.7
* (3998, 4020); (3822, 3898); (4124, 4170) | -2.94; 28.2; 41.5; 35.1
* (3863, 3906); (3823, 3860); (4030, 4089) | -2.72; 25.8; 39.7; 28.5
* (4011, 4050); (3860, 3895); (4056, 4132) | -3.27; 30.3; 40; 37.2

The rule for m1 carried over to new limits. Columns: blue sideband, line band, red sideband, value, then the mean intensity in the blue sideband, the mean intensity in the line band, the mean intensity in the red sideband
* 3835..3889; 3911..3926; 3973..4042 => 0.3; 29.5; 32.1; 38.1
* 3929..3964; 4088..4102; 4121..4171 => -1.3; 22.9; 40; 41.5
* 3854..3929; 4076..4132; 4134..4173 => -1.1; 30.5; 40.3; 41.6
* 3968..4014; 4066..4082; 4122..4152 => -0.8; 33.7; 40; 41.3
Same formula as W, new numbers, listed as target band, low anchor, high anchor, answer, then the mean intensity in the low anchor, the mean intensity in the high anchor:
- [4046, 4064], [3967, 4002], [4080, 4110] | -1.6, 30.9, 39.5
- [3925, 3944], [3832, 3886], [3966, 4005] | 9.3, 29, 31.1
